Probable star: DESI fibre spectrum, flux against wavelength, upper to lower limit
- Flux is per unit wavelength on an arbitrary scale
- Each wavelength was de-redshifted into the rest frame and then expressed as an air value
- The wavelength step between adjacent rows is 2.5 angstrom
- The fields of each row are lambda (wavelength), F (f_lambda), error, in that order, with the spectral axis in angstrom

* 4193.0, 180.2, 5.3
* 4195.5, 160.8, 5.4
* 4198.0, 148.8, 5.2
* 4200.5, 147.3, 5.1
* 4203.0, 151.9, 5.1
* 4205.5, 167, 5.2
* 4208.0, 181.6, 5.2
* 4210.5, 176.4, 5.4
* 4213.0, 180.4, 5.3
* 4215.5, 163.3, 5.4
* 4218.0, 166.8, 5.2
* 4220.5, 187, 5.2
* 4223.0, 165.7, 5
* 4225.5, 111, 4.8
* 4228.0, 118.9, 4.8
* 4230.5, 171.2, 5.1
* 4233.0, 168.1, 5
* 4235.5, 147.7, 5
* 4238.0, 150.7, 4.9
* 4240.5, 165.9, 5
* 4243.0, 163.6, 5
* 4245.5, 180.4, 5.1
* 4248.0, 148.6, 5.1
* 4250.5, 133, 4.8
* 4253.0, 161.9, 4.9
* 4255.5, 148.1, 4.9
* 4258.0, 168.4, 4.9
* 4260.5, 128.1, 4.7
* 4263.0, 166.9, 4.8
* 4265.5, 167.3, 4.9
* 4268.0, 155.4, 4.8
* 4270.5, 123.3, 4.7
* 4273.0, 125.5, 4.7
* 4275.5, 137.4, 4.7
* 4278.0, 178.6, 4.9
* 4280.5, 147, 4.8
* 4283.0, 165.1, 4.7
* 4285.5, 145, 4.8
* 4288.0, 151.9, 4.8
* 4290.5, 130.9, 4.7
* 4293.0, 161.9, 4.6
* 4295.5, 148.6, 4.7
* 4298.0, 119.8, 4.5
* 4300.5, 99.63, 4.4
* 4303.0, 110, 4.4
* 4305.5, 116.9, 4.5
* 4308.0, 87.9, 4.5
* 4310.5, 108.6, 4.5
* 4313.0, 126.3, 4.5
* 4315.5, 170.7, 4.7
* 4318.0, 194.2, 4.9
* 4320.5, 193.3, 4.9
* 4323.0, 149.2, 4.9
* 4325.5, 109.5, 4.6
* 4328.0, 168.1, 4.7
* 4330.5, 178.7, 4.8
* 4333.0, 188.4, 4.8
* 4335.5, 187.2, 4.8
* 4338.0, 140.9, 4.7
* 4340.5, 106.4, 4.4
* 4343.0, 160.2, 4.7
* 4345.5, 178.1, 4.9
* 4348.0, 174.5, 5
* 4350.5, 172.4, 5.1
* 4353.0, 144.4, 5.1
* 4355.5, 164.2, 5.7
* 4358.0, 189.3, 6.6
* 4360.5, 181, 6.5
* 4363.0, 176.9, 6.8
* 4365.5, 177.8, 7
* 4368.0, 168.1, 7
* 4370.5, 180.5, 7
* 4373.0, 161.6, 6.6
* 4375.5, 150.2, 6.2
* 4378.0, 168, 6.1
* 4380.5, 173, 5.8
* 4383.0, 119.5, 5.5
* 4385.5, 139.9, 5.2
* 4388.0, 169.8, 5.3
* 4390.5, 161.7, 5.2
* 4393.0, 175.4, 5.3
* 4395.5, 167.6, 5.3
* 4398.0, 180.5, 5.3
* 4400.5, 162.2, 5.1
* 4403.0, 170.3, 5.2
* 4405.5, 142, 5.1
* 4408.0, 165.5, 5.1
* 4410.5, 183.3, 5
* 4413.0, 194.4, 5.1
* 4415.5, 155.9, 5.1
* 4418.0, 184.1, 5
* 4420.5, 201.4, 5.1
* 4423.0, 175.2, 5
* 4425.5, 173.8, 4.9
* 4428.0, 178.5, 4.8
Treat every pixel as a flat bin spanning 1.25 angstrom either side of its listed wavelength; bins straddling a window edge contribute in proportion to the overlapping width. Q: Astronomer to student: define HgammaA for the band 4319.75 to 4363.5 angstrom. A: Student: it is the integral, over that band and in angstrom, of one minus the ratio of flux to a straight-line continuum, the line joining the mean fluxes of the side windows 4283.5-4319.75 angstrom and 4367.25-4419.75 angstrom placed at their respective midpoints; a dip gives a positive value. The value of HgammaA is -4.6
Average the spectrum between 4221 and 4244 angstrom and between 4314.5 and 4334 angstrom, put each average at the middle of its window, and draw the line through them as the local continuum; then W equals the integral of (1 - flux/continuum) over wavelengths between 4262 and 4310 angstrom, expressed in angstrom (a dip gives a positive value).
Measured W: 6.9 angstrom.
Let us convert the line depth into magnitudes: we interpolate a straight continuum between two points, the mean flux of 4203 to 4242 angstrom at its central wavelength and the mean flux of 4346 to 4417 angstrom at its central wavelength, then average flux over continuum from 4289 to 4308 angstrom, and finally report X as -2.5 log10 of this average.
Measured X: 0.30 mag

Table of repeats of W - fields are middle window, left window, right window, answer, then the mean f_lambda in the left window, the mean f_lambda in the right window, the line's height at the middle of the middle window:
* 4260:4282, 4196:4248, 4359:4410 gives 1.79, 160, 165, 162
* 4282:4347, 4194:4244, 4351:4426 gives 7.38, 160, 169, 165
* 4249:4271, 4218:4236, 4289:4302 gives -1.19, 154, 132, 143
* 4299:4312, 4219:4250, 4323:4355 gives 4.33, 156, 159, 158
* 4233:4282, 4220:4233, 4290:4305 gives -4.37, 150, 128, 140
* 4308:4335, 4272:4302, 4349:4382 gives -0.28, 142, 169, 154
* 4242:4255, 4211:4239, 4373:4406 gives 0.12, 158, 160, 158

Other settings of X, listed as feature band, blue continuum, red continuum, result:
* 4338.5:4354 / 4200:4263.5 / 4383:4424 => 0.068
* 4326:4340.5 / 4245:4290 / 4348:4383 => -0.008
